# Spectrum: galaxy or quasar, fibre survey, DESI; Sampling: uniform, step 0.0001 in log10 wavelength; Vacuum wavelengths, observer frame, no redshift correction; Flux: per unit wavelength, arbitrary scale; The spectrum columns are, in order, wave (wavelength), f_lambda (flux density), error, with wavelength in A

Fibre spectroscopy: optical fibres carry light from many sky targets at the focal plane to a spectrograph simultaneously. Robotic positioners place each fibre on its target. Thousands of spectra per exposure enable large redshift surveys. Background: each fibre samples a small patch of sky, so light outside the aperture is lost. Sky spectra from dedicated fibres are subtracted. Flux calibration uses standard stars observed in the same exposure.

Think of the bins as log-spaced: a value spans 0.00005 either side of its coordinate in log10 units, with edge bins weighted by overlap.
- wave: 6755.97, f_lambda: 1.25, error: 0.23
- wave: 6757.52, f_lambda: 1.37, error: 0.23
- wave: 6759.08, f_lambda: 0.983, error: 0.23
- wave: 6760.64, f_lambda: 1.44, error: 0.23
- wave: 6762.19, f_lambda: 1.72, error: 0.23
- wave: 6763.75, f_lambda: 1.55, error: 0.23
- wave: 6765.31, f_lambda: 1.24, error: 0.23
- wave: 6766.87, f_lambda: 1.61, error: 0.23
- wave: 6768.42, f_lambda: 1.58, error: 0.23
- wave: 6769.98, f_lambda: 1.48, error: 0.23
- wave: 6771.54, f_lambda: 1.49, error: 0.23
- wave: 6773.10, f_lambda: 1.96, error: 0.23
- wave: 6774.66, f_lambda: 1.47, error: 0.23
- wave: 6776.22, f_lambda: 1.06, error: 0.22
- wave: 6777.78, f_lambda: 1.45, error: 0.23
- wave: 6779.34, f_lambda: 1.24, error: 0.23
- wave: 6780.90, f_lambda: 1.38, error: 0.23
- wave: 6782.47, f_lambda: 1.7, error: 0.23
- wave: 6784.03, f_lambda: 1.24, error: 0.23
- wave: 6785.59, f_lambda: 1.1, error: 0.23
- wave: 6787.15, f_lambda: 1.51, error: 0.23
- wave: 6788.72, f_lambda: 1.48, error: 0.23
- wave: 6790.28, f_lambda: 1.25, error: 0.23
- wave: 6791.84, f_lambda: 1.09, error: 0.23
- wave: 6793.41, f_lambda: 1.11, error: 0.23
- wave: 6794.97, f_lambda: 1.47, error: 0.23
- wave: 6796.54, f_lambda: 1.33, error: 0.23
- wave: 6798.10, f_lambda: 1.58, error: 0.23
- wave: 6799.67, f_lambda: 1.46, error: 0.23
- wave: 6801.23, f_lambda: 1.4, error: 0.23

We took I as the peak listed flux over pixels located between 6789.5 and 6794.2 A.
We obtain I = 1.25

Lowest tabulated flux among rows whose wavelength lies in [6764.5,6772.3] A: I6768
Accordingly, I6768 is 1.24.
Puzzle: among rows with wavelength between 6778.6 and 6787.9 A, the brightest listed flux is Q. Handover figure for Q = 1.7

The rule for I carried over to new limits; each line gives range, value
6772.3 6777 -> 1.96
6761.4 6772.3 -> 1.72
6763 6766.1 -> 1.55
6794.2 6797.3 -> 1.47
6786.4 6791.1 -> 1.51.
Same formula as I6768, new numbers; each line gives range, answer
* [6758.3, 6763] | 0.983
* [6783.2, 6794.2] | 1.09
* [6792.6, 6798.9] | 1.11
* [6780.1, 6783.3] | 1.38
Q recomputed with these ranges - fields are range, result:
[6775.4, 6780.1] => 1.45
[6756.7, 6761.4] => 1.44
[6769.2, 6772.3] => 1.49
